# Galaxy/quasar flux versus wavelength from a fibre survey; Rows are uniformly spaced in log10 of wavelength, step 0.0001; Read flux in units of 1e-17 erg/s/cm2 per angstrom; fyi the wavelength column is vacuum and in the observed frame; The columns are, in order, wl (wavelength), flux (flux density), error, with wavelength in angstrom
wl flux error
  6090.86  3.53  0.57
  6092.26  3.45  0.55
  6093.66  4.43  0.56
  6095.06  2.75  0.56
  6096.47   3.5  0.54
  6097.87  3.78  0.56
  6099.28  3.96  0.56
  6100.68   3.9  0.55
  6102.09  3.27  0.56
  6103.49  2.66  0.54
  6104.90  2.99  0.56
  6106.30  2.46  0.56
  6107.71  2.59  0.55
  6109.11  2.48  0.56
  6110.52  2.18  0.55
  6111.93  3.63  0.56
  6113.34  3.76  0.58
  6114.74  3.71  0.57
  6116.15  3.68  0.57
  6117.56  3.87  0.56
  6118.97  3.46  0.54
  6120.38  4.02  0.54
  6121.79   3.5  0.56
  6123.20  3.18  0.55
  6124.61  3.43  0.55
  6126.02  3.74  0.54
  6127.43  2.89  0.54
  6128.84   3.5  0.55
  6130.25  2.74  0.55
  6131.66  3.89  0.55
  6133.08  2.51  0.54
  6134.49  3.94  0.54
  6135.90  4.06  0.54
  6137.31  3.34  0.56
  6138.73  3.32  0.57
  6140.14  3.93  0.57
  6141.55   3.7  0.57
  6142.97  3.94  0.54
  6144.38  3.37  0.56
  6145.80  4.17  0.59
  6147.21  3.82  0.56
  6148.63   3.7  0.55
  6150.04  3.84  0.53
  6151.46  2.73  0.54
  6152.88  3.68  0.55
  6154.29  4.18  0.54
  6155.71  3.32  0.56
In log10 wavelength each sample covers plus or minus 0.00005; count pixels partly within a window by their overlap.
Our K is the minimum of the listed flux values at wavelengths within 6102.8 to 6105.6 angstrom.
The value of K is 2.66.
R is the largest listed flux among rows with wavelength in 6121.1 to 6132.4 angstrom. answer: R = 3.89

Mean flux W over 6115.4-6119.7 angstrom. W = 3.67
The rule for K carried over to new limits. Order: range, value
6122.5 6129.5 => 2.89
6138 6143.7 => 3.32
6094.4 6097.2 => 2.75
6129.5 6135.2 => 2.51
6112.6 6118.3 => 3.68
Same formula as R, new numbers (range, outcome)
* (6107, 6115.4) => 3.76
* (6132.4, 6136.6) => 4.06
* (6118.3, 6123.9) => 4.02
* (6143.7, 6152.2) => 4.17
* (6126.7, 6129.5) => 3.5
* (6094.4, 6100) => 3.96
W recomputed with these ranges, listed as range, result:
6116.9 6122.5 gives 3.71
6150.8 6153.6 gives 3.22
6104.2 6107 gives 2.73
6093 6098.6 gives 3.61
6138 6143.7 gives 3.72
